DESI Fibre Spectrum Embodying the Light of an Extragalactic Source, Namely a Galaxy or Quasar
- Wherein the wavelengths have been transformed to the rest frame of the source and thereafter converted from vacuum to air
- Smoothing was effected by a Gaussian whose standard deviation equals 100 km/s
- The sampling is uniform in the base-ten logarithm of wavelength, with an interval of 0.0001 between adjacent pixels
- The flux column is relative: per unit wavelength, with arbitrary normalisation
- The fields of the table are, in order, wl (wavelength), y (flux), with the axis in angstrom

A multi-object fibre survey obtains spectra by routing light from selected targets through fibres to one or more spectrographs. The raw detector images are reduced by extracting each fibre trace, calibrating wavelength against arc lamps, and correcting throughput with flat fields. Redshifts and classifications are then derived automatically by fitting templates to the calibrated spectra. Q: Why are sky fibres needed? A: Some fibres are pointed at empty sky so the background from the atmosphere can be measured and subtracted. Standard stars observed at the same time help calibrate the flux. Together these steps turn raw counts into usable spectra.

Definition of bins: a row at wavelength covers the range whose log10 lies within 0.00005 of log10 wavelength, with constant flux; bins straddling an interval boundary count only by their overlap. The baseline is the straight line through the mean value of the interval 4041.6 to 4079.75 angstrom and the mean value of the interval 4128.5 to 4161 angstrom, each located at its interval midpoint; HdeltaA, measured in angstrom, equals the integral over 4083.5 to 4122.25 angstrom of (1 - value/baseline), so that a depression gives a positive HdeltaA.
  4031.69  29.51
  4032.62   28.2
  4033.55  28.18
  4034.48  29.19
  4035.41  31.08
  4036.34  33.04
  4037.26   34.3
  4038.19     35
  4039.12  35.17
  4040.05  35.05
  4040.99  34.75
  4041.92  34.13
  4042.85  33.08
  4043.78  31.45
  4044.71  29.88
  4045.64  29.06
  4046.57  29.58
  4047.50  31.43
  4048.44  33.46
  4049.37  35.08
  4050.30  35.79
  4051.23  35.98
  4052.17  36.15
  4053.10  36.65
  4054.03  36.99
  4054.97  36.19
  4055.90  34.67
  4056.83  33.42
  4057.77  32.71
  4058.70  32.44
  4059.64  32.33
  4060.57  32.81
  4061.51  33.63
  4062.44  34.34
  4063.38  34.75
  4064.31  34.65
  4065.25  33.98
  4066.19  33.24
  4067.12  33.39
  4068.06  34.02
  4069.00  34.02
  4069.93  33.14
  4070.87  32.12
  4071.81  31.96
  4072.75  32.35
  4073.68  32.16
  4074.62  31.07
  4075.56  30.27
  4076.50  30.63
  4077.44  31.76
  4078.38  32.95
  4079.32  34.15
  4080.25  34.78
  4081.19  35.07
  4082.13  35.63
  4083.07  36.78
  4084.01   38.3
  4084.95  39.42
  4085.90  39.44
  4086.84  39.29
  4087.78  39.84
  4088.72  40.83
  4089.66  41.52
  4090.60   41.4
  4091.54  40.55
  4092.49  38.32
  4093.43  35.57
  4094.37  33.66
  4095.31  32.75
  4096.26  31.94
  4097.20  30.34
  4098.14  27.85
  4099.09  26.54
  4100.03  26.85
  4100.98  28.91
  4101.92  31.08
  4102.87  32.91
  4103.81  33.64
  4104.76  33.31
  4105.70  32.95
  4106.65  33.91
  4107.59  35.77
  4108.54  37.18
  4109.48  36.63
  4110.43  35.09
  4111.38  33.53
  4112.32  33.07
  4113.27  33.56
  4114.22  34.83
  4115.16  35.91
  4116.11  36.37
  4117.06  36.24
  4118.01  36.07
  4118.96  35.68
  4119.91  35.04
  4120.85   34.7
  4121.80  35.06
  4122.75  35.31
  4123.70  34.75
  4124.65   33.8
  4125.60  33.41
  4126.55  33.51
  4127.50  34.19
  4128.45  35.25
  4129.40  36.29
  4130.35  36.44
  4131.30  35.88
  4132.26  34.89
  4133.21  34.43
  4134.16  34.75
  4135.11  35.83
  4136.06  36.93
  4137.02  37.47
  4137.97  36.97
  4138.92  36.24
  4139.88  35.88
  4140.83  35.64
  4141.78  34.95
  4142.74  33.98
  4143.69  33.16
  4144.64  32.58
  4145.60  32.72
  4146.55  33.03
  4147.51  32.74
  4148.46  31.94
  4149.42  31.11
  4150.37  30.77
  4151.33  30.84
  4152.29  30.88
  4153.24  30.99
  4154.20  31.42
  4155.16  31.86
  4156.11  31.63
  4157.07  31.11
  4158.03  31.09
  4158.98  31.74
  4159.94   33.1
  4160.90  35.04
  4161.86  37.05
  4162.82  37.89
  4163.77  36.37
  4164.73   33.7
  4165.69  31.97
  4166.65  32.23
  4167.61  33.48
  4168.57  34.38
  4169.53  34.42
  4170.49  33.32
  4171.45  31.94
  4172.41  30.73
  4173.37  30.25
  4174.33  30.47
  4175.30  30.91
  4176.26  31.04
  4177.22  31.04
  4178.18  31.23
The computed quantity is -1.8 angstrom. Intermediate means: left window 33.2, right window 33.7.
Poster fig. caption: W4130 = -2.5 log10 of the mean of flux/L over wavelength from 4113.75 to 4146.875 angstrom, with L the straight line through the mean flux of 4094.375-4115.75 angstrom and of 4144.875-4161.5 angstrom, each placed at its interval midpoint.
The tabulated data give -0.09 mag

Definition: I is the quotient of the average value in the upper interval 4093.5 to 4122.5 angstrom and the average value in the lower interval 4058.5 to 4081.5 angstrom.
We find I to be 1.01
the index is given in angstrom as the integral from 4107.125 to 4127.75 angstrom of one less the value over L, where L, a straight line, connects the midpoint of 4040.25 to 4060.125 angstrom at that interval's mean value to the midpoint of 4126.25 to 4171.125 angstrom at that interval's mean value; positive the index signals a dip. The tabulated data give -0.7 angstrom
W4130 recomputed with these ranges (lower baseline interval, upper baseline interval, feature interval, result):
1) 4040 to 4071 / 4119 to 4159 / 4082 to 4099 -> -0.089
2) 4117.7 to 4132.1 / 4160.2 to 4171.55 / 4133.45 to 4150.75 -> 0.014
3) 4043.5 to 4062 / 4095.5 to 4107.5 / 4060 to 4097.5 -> -0.090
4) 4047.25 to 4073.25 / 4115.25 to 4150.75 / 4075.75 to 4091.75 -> -0.085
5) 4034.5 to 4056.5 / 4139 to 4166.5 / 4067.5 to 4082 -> 0.026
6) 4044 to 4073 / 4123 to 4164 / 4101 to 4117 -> -0.015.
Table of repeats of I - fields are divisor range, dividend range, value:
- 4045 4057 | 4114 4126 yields 1.03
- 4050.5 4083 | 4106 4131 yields 1.04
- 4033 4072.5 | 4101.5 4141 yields 1.05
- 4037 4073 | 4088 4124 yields 1.02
